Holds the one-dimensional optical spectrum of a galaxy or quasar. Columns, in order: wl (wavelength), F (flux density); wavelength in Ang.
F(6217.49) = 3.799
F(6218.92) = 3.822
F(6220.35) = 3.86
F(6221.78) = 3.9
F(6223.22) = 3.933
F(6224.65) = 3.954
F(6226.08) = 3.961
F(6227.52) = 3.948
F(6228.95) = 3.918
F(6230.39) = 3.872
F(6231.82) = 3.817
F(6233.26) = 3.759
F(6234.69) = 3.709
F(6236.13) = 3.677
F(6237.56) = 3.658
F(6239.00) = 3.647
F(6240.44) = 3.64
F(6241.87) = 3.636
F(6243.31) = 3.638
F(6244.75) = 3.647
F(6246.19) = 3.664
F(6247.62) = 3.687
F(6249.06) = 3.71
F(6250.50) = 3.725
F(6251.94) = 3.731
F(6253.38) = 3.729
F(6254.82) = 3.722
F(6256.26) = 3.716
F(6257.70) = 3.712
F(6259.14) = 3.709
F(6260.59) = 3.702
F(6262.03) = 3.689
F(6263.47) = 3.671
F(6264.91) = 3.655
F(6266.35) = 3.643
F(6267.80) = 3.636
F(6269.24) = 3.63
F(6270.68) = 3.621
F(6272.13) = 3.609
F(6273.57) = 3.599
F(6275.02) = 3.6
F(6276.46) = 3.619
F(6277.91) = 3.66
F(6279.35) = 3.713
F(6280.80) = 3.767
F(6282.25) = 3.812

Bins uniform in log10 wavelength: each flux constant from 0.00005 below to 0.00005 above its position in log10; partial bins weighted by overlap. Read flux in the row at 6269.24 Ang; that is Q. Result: 3.63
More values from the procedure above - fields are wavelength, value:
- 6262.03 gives 3.689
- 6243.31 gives 3.638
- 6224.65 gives 3.954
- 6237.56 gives 3.658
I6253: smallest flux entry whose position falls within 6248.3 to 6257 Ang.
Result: 3.71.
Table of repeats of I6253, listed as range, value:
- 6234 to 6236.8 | 3.677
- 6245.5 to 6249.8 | 3.664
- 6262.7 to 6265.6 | 3.655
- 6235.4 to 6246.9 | 3.636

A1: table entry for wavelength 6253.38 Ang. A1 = 3.729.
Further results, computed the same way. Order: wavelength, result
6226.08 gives 3.961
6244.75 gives 3.647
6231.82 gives 3.817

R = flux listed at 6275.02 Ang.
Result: 3.6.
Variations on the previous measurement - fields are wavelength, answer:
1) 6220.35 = 3.86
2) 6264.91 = 3.655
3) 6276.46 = 3.619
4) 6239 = 3.647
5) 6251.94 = 3.731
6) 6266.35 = 3.643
